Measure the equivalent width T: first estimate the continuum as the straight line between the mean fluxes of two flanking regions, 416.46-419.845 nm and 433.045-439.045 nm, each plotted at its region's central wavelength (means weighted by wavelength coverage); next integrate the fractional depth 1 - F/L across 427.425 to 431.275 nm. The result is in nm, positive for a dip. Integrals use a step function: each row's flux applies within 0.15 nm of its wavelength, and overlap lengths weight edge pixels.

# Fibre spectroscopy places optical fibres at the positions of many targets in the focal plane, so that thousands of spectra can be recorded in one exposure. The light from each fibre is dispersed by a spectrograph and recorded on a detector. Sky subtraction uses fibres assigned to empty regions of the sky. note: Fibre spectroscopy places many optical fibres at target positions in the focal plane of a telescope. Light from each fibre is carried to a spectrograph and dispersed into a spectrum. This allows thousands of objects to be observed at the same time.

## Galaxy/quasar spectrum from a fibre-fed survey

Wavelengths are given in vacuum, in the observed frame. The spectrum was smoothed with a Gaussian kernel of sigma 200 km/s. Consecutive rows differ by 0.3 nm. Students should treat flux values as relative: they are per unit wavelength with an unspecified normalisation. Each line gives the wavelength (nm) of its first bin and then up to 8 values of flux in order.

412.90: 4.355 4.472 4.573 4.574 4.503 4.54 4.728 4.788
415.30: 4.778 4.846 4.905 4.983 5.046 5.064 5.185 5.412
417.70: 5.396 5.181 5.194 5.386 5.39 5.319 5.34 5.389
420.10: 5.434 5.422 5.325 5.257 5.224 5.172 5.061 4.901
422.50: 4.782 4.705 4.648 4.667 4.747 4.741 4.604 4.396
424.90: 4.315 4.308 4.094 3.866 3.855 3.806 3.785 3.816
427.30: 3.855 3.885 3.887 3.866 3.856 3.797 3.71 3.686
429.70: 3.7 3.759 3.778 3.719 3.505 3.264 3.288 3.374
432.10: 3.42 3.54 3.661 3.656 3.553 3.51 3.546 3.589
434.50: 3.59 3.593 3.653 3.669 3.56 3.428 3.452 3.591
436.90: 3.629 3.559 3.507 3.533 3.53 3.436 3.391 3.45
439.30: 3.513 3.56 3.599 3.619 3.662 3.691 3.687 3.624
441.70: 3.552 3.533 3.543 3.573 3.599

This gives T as 0.42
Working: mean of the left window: 5.28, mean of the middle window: 3.73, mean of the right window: 3.54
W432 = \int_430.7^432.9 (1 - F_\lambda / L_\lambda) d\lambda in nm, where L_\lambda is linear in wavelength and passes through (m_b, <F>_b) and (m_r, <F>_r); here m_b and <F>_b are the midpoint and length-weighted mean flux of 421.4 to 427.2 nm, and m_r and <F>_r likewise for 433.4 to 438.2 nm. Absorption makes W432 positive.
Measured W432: 0.237 nm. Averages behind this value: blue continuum 4.44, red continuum 3.56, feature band 3.45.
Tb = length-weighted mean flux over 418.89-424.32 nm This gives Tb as 5.06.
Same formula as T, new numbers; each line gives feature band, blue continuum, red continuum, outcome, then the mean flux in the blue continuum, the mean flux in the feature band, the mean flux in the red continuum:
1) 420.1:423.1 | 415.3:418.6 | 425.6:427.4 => -0.395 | 5.12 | 5.09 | 3.84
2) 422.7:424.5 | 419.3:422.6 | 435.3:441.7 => 0.105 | 5.22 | 4.68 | 3.56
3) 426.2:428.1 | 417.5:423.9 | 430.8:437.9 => 0.233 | 5.14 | 3.84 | 3.53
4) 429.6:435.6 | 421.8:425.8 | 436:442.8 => 0.646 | 4.58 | 3.57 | 3.55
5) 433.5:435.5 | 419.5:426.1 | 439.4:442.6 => 0.217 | 4.8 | 3.59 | 3.6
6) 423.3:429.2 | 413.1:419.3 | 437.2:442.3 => 0.375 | 4.97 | 4.09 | 3.56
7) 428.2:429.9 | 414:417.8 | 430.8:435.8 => 0.049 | 4.94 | 3.76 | 3.53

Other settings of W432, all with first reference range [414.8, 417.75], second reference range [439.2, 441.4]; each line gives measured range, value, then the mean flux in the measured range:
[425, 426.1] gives 0.10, 4.07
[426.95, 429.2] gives 0.26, 3.84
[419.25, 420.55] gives -0.16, 5.39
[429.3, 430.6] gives 0.15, 3.73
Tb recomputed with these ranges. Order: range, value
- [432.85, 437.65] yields 3.57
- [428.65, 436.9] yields 3.58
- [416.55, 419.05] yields 5.27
